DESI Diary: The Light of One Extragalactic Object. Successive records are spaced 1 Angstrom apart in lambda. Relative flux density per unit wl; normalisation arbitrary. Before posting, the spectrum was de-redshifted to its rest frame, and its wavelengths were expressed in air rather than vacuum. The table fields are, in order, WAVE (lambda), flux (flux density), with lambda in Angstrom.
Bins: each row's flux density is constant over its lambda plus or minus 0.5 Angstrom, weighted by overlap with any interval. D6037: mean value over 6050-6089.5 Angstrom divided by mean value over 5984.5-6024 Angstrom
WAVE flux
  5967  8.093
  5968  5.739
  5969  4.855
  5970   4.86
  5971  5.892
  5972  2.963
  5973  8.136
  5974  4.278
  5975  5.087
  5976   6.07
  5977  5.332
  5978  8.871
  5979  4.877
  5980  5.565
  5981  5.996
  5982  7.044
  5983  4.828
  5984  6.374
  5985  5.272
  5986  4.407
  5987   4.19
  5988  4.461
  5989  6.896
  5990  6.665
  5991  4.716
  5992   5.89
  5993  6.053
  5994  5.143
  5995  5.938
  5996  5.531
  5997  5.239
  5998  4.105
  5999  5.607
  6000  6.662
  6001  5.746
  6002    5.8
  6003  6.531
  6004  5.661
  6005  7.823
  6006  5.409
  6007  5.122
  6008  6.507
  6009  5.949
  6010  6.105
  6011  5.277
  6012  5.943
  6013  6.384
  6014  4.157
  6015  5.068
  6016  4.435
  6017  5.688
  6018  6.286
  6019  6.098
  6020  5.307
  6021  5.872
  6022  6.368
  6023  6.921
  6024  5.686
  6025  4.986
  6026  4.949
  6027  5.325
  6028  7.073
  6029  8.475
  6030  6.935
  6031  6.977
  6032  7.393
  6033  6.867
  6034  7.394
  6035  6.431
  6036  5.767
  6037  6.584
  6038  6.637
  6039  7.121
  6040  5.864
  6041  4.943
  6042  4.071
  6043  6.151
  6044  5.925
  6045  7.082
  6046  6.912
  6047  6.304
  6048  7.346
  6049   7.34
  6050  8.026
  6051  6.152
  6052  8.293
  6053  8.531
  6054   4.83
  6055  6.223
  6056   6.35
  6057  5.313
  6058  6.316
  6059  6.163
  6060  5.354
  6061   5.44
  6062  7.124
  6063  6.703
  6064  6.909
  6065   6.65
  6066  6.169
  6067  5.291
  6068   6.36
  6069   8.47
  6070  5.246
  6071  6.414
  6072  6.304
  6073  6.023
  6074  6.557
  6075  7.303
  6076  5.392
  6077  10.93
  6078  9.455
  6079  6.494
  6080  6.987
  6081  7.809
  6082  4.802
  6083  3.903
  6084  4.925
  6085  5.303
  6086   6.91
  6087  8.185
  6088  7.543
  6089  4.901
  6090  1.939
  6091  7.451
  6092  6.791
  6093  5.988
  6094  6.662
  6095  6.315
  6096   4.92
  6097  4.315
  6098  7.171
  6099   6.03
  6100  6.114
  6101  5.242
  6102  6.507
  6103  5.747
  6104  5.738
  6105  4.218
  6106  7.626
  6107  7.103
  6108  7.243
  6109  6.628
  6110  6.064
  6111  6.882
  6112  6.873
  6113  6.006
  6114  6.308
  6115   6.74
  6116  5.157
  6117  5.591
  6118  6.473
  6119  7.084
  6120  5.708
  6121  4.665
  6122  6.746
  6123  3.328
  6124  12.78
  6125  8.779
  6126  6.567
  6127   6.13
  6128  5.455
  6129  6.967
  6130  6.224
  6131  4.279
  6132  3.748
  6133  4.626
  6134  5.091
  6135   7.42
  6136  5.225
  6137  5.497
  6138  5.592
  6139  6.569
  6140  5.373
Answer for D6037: 1.2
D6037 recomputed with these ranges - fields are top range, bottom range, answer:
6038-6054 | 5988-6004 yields 1.16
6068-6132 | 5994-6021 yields 1.11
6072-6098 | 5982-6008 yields 1.12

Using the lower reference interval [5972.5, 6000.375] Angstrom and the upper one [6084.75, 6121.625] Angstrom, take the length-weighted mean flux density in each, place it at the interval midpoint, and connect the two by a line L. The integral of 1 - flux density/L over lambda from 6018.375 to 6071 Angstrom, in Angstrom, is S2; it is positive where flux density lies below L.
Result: -4.5 Angstrom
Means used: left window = 5.68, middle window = 6.4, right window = 6.12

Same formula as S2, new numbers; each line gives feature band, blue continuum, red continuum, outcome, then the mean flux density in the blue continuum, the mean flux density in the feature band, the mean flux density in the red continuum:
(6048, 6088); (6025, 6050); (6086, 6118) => -1.8 Angstrom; 6.49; 6.61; 6.15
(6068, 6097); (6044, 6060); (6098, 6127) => 0.7 Angstrom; 6.68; 6.39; 6.43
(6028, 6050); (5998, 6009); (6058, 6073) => -1.6 Angstrom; 5.99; 6.64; 6.32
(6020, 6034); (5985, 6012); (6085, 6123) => -1.6 Angstrom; 5.67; 6.44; 6.1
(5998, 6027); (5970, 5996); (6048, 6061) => 1.2 Angstrom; 5.62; 5.76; 6.56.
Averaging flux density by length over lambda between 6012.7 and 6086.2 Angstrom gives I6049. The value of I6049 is 6.36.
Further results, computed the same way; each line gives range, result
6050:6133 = 6.32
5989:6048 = 6.02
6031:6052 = 6.57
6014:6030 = 5.88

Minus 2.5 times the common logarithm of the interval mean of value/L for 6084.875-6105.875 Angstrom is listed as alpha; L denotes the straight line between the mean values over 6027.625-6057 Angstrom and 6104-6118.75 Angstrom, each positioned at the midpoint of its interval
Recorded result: 0.08 mag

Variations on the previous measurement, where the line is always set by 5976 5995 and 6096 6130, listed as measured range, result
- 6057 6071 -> -0.03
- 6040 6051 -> -0.06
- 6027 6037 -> -0.17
